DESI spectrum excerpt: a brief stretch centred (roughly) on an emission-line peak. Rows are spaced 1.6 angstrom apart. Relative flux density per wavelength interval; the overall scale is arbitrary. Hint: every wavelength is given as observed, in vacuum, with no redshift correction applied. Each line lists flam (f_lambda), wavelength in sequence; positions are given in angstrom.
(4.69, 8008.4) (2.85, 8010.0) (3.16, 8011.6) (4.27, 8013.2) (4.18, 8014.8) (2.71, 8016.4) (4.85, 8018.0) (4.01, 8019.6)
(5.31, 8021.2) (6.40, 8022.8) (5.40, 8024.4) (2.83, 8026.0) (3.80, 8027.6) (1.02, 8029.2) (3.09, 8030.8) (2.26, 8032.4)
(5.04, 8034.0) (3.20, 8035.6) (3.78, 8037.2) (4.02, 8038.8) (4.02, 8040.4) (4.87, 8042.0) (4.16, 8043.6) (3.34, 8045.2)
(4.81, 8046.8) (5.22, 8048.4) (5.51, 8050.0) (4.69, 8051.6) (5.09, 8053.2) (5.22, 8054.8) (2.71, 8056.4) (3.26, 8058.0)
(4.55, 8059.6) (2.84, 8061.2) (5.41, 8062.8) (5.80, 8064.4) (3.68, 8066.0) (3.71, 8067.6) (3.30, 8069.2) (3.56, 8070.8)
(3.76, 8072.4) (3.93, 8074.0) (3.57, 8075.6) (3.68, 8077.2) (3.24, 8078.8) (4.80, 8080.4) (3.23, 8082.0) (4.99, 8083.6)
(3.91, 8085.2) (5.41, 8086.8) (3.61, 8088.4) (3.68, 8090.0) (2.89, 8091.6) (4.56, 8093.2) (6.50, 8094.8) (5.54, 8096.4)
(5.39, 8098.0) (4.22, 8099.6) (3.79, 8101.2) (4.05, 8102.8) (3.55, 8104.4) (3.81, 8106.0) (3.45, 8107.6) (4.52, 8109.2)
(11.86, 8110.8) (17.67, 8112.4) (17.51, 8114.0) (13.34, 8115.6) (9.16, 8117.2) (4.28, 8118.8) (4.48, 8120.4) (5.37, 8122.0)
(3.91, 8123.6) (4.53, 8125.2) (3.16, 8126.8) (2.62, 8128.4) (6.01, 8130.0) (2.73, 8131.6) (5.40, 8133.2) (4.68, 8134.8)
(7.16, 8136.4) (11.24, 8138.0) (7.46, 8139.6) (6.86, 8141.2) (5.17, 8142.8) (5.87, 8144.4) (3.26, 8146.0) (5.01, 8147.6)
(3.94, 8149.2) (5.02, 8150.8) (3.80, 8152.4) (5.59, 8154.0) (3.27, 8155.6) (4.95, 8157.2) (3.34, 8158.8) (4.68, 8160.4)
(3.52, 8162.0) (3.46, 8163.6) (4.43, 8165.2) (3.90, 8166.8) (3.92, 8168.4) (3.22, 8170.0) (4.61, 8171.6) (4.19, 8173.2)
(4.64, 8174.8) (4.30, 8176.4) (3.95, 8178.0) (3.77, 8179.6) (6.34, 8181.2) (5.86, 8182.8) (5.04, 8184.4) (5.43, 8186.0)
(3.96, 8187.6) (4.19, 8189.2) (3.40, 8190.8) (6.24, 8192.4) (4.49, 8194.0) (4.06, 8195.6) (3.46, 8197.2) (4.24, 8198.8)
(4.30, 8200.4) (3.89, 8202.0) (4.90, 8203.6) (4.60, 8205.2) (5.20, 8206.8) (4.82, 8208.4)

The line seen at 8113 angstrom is Halpha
